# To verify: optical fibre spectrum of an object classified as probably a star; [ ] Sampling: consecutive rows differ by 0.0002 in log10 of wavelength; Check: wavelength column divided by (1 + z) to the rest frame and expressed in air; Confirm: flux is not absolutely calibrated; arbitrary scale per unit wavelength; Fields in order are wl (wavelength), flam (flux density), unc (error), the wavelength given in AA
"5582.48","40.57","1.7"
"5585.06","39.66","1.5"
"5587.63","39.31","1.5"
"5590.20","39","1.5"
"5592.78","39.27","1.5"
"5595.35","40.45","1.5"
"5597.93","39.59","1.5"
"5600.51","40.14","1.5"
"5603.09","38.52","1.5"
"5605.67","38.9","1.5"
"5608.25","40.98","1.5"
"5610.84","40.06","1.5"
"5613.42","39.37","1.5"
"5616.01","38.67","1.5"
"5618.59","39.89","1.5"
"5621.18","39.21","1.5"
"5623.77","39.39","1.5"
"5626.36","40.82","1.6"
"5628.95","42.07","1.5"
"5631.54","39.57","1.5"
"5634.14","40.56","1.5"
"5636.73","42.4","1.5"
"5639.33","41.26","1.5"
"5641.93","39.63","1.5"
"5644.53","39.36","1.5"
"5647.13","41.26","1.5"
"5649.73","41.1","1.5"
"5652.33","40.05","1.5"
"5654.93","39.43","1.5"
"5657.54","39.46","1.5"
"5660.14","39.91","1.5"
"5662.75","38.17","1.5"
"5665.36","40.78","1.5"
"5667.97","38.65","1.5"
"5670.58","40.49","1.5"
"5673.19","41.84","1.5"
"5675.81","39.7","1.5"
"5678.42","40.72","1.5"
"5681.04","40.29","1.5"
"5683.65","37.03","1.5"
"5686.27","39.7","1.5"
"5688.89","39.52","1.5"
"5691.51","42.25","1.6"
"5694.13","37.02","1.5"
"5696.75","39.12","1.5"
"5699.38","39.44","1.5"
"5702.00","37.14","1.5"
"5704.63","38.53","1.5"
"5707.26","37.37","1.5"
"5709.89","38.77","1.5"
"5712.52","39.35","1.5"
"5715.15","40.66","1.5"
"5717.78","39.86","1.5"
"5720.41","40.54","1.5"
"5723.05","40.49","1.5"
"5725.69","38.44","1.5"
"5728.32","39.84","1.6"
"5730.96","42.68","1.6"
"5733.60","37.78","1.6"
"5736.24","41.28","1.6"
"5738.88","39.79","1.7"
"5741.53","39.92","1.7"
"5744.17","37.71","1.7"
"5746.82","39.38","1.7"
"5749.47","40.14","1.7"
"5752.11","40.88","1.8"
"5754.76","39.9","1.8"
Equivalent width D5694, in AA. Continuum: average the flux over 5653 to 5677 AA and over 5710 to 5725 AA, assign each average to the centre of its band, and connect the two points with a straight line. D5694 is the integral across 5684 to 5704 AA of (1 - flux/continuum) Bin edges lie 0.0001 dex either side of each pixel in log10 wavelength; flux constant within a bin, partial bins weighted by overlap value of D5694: 0.4 AA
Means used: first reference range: 39.8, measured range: 39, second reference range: 40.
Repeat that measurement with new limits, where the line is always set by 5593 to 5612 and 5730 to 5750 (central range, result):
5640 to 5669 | -0.1 AA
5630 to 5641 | -0.3 AA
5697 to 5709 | 0.5 AA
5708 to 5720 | 0.0 AA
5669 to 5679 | -0.2 AA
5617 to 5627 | 0.0 AA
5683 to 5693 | 0.0 AA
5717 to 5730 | 0.0 AA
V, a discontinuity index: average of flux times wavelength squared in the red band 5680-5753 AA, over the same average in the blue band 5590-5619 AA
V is 1.04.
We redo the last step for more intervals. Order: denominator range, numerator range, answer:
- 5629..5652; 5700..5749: 1.00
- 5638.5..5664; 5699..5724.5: 1.00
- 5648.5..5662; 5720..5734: 1.03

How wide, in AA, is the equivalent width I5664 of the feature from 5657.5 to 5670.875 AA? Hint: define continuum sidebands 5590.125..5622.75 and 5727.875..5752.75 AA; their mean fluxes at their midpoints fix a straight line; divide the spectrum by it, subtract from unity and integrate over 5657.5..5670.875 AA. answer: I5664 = 0.07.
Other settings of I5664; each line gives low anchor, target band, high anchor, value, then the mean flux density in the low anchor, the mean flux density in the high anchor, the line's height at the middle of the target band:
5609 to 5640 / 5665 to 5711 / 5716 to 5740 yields 1.0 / 40.3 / 40.1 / 40.2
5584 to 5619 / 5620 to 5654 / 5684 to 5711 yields -1.1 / 39.6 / 38.8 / 39.3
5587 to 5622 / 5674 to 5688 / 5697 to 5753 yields 0.0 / 39.5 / 39.5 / 39.5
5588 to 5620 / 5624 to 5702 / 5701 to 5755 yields -0.9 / 39.6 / 39.6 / 39.6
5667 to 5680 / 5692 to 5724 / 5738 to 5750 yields 0.6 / 40.3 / 39.3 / 39.8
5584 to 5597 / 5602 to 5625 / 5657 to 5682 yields 0.1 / 39.6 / 40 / 39.7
